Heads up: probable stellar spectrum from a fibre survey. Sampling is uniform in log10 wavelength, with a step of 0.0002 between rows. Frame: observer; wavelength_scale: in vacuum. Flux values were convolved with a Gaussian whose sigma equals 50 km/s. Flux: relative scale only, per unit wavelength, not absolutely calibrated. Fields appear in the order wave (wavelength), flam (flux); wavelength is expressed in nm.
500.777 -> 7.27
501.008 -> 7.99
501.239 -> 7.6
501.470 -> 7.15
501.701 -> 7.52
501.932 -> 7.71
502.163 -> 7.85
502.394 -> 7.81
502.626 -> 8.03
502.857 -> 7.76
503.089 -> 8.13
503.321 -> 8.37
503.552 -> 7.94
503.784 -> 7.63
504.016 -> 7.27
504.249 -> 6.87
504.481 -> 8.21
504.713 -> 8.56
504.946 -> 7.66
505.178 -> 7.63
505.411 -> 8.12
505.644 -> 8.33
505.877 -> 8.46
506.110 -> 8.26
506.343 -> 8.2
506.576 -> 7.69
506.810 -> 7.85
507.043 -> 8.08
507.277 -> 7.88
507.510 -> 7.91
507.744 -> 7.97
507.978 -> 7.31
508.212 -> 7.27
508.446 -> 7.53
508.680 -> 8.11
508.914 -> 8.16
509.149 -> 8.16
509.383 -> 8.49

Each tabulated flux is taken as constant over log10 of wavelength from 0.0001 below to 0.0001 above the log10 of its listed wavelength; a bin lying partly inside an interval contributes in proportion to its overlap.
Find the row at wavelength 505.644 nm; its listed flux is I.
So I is 8.33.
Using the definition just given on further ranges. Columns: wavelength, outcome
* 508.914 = 8.16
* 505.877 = 8.46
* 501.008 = 7.99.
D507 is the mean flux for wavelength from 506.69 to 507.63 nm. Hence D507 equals 7.93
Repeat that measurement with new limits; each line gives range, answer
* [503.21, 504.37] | 7.62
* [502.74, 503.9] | 7.97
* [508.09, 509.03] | 7.77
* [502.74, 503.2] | 7.95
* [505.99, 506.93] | 8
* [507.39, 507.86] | 7.95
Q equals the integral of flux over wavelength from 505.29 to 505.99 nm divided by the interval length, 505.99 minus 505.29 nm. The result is 8.29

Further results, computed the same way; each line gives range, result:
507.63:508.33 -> 7.51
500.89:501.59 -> 7.57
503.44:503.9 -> 7.78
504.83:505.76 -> 7.94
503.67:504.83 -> 7.7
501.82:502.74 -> 7.85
